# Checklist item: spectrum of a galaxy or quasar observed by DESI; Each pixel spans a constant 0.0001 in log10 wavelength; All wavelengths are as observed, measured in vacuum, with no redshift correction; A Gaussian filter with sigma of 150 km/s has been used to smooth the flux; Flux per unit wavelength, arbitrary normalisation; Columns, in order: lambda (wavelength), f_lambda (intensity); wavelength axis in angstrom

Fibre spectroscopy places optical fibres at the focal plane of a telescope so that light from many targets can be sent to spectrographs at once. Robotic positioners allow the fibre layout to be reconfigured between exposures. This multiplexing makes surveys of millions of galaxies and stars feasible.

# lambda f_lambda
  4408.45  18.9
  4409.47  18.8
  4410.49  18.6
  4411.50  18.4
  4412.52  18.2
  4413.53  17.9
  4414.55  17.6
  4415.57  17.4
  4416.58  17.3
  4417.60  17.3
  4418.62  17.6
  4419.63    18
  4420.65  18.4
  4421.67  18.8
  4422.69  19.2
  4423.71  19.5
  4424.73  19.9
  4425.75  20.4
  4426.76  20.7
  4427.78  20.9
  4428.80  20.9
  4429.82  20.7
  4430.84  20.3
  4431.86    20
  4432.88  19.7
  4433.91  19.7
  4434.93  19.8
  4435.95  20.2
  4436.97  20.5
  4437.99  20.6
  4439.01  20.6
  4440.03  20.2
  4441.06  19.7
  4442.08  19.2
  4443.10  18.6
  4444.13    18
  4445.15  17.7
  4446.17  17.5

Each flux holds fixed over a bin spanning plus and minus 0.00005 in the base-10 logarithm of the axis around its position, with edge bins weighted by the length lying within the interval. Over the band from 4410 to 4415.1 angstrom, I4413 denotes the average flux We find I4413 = 18.1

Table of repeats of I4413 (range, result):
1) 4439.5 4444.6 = 19.1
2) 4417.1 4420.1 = 17.7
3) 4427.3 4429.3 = 20.9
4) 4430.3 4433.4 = 20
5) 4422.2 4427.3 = 20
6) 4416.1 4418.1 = 17.3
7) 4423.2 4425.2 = 19.7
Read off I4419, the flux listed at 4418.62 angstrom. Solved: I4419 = 17.6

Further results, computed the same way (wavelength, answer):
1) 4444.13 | 18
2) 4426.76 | 20.7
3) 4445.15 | 17.7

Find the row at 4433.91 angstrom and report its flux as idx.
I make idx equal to 19.7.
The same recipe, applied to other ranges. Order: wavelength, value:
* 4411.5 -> 18.4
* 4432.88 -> 19.7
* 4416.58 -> 17.3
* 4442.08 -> 19.2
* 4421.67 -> 18.8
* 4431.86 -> 20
